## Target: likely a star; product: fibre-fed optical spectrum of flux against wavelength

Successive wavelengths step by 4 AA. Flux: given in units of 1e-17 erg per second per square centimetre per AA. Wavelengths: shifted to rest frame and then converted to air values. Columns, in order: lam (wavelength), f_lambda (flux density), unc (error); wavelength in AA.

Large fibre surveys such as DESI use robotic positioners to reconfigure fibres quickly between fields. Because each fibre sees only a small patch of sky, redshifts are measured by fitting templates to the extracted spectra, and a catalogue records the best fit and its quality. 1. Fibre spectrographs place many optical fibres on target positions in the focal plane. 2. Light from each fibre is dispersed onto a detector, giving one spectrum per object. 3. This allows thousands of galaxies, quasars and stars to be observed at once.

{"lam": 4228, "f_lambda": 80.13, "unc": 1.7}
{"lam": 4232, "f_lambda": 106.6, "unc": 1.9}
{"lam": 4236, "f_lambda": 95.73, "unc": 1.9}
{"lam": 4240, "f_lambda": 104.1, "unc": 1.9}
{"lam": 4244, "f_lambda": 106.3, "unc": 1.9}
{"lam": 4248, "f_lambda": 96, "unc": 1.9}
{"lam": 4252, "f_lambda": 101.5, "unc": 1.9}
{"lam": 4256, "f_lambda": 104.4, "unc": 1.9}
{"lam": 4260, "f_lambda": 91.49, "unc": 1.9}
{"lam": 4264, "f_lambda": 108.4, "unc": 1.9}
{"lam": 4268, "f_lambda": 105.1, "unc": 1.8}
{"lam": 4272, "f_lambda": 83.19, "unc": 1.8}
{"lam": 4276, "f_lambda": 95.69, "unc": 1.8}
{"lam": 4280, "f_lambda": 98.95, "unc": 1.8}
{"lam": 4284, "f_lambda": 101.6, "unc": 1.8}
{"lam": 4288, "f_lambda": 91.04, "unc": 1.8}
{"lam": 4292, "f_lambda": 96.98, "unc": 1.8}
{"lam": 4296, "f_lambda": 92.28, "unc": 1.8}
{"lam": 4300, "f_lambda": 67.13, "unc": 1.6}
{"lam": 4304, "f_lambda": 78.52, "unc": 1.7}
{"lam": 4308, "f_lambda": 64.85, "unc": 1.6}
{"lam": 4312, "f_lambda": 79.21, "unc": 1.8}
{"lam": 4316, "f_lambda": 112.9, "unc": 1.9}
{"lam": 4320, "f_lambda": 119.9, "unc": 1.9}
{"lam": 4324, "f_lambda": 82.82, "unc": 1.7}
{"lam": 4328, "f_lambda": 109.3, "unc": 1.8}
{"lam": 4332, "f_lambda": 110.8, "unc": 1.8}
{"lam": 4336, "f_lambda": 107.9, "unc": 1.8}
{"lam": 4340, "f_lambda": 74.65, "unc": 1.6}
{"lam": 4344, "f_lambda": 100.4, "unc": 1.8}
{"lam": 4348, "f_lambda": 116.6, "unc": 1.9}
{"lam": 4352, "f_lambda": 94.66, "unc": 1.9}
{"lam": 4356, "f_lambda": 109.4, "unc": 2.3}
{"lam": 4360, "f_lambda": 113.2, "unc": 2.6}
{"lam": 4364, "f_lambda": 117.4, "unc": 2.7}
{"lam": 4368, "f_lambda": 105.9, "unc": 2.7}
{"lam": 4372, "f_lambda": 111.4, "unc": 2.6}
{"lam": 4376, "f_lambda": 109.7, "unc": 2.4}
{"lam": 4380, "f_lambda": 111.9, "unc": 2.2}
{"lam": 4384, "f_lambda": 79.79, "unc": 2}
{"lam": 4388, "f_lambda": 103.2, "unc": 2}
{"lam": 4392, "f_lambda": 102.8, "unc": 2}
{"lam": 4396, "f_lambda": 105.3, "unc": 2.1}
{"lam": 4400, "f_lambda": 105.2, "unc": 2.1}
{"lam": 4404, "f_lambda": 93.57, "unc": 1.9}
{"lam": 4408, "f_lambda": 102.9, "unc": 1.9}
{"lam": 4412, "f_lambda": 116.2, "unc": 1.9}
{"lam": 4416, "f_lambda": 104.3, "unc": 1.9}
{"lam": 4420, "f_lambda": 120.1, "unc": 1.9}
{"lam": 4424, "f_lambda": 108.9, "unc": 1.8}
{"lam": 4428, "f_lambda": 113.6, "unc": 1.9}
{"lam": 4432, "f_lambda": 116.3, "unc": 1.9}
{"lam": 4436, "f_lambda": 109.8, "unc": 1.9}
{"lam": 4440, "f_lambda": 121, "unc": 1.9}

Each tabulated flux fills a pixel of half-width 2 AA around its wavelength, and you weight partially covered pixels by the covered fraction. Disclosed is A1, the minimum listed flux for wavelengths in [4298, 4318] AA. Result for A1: 64.85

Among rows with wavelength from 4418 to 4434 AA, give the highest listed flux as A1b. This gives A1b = 120.1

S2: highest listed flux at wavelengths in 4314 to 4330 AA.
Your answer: 119.9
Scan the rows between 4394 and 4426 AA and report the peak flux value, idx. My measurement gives 120.1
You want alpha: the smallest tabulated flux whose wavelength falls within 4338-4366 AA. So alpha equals 74.65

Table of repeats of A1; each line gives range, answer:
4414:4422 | 104.3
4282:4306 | 67.13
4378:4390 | 79.79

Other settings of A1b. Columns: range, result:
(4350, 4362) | 113.2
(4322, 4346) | 110.8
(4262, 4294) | 108.4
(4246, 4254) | 101.5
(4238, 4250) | 106.3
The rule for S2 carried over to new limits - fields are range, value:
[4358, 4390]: 117.4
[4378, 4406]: 111.9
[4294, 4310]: 92.28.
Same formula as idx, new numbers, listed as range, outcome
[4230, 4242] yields 106.6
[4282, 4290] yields 101.6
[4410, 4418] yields 116.2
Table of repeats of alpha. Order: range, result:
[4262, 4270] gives 105.1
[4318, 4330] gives 82.82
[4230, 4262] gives 91.49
